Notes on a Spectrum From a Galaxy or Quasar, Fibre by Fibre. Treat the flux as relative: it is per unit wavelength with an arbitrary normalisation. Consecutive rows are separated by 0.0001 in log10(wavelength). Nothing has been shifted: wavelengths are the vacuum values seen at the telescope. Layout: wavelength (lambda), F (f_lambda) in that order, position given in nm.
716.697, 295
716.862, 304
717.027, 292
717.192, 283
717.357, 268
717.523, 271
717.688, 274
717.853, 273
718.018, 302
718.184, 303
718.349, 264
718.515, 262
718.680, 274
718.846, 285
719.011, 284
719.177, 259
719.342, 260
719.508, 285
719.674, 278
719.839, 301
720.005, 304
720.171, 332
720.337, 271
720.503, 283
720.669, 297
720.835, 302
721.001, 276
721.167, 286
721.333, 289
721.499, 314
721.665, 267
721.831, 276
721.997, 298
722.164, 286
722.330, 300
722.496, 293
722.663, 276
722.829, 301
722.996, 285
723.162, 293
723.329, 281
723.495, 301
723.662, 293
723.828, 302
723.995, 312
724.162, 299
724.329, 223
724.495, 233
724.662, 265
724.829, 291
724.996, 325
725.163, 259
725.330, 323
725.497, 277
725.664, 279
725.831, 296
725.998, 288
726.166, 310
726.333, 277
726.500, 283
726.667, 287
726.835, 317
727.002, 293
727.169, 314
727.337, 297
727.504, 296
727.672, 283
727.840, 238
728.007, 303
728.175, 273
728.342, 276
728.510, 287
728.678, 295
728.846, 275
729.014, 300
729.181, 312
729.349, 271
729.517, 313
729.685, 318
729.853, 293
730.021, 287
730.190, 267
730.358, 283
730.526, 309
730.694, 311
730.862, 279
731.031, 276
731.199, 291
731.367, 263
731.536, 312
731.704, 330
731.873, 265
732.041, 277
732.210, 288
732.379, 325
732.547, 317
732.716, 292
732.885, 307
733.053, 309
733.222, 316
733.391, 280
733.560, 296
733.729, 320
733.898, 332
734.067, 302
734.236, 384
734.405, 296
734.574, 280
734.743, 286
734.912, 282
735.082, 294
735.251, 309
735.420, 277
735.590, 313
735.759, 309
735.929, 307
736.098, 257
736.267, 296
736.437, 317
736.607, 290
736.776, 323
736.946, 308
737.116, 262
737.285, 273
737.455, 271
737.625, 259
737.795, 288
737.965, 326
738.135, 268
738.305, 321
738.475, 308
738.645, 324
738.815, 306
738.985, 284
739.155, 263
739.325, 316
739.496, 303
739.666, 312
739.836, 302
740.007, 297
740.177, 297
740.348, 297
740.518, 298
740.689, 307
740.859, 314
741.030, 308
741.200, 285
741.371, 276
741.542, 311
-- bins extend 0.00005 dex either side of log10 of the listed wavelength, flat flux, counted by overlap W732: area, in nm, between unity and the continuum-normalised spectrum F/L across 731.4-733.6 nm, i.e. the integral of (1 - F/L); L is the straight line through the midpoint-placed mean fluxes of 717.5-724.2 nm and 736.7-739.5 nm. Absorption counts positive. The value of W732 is -0.06 nm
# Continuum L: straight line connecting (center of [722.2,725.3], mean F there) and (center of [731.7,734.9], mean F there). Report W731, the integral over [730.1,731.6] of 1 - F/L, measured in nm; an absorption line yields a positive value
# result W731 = 0.06 nm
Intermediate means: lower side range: 286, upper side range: 304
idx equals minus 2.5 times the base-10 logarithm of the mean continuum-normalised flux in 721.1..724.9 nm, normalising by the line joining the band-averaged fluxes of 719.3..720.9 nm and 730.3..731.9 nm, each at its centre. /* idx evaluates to 0.03 mag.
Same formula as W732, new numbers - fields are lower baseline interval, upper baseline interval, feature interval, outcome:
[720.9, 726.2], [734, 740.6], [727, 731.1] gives 0.02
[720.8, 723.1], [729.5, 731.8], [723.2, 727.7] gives 0.03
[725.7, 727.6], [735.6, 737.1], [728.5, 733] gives 0.04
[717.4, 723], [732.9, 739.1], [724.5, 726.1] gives 0.02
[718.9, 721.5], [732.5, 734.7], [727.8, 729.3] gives 0.08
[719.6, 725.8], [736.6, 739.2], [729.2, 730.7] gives -0.02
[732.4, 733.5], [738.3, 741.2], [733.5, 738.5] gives 0.09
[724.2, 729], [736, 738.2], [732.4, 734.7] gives -0.19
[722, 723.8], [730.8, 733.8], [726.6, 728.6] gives 0.04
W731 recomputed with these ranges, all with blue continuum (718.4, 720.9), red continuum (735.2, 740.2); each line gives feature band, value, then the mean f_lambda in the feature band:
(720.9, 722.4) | -0.01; 288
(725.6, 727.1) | -0.02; 293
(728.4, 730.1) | -0.02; 295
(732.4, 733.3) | -0.05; 310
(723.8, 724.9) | 0.05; 273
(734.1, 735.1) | -0.03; 304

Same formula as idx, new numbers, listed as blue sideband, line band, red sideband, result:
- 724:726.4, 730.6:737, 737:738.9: -0.04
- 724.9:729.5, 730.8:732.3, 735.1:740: 0.02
